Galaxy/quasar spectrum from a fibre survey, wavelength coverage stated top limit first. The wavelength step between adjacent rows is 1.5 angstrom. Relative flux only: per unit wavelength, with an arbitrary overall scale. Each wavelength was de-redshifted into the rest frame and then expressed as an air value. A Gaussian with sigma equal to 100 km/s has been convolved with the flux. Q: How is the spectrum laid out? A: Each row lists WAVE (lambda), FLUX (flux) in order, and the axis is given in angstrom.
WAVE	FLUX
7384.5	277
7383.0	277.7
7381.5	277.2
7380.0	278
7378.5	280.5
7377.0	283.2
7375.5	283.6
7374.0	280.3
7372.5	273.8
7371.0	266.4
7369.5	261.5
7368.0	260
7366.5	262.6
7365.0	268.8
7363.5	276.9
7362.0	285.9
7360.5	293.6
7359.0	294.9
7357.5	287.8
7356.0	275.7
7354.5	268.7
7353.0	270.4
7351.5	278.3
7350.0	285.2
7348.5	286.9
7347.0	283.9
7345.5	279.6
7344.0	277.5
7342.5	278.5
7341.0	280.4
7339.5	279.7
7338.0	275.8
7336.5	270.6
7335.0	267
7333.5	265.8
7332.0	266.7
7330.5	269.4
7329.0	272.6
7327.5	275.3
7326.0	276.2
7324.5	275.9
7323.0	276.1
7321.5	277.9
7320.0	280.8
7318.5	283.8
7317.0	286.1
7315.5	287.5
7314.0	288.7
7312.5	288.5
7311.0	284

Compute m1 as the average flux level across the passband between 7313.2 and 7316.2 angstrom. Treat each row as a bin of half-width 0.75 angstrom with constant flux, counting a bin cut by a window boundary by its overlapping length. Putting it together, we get 288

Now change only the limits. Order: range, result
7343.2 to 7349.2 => 282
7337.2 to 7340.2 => 278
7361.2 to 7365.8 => 277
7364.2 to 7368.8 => 264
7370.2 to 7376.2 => 276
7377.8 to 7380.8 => 279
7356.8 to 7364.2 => 288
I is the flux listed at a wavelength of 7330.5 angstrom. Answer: 269.4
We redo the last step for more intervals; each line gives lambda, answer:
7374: 280.3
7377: 283.2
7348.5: 286.9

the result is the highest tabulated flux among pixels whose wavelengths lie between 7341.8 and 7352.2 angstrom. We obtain 286.9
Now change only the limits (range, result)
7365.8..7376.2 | 283.6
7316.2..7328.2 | 286.1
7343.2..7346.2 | 279.6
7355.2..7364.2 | 294.9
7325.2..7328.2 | 276.2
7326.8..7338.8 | 275.8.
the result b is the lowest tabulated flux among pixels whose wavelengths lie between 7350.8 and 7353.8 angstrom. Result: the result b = 270.4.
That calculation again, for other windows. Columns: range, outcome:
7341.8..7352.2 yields 277.5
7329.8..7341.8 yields 265.8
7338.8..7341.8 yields 279.7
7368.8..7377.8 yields 261.5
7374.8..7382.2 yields 277.2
